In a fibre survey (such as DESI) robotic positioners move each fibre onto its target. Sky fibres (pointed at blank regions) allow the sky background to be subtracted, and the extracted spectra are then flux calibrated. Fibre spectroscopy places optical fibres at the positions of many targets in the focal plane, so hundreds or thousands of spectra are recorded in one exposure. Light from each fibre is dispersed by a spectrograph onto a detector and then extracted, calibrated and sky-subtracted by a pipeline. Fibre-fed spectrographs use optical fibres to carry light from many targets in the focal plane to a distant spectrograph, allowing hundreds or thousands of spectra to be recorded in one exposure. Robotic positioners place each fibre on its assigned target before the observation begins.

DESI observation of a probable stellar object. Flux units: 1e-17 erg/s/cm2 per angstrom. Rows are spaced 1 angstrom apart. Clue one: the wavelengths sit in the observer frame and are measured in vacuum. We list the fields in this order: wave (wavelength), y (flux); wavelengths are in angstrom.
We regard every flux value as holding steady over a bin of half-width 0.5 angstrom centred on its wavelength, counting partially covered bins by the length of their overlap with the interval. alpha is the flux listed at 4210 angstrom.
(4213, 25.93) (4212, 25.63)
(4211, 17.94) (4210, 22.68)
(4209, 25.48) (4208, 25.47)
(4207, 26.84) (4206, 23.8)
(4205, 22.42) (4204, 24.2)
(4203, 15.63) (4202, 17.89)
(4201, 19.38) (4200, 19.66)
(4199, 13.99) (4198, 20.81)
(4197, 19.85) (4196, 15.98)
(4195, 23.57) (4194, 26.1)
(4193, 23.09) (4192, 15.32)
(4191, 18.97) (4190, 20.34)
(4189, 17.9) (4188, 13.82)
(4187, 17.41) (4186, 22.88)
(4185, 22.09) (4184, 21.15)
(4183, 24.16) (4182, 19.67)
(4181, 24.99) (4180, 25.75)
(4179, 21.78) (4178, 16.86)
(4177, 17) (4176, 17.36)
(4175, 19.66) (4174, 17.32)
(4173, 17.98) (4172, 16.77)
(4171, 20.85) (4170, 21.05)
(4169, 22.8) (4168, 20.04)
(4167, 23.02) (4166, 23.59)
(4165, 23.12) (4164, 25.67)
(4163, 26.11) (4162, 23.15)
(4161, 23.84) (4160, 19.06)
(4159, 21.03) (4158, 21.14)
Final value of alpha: 22.68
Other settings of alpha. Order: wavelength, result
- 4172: 16.77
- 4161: 23.84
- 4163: 26.11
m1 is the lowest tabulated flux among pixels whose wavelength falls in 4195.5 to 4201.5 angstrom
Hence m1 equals 13.99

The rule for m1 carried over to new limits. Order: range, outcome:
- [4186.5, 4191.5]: 13.82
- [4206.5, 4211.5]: 17.94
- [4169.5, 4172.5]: 16.77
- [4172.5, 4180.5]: 16.86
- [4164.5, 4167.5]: 23.02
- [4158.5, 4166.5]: 19.06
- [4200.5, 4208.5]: 15.63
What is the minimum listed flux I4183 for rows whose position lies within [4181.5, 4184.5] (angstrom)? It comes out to 19.67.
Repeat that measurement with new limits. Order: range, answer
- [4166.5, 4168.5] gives 20.04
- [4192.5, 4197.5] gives 15.98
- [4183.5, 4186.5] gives 21.15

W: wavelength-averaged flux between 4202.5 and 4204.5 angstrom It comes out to 19.9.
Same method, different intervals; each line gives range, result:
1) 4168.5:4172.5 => 20.4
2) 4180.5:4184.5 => 22.5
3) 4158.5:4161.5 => 21.3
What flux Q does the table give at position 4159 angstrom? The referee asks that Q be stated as 21.03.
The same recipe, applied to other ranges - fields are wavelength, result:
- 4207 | 26.84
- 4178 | 16.86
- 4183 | 24.16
